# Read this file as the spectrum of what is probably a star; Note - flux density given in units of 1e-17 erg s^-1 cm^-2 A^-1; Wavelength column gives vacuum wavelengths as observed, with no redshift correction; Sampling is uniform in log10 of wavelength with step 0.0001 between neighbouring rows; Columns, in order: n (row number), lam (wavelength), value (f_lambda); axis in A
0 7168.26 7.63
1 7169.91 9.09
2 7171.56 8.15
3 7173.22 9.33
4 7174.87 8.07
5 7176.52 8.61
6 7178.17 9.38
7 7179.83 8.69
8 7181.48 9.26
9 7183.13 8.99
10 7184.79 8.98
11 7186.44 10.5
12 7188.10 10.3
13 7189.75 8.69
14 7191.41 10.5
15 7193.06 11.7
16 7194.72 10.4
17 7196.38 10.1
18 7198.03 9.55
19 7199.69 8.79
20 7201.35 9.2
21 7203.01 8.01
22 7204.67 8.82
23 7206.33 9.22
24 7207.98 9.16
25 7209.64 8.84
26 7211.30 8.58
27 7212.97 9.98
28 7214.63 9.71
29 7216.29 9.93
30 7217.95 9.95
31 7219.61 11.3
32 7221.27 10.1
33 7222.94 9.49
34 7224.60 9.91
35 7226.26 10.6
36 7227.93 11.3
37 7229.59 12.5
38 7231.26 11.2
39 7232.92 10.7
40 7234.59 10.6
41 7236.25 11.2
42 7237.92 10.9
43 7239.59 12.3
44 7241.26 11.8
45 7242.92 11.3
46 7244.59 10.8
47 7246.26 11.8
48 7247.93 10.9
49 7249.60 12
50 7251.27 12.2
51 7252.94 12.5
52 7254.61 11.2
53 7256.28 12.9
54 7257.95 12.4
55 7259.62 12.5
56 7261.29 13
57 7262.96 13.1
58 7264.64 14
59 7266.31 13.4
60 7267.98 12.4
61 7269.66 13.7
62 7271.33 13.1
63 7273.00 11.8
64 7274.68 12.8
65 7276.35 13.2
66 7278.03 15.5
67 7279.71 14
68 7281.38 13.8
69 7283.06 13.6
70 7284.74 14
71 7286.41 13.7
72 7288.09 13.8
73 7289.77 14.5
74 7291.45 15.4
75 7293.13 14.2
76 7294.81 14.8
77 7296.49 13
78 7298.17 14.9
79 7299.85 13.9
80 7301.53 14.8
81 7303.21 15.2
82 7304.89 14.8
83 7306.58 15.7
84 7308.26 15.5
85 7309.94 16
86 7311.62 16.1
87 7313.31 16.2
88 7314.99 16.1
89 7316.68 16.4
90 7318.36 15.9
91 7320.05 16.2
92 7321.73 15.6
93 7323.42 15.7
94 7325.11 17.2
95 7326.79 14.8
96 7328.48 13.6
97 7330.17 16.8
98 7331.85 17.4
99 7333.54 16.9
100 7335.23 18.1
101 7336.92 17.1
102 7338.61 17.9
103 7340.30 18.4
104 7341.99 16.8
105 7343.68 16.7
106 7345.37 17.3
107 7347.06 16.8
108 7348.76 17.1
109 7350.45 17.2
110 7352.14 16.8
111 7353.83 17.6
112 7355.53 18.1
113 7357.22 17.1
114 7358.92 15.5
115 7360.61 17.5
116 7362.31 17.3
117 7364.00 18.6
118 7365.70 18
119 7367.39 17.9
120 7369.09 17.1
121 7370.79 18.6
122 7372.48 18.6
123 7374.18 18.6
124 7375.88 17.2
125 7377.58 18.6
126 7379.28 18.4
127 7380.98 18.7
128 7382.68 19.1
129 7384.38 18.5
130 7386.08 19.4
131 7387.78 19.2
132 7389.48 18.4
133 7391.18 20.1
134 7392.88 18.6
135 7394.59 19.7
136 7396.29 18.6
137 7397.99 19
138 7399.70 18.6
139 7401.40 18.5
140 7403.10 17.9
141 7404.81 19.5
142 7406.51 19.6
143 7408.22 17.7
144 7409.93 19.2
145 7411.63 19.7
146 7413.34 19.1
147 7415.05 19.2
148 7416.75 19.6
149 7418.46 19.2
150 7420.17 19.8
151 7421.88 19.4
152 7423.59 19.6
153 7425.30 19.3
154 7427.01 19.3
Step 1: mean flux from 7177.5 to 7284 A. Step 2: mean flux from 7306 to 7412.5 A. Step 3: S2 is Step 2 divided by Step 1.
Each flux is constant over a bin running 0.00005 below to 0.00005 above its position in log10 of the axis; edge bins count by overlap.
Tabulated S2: 1.59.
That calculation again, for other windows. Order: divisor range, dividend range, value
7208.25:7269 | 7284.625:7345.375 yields 1.39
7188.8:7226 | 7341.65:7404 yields 1.87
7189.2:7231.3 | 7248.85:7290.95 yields 1.33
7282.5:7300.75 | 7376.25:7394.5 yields 1.33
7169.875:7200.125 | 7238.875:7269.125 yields 1.30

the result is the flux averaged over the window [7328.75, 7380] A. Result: 17.5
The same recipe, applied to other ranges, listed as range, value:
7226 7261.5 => 11.7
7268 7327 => 14.7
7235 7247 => 11.4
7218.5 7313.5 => 12.9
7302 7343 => 16.3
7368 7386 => 18.4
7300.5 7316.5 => 15.6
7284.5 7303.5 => 14.3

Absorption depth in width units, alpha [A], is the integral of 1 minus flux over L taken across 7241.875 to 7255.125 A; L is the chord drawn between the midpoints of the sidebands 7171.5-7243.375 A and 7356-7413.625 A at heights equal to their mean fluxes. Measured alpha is 0.3 A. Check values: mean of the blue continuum 9.94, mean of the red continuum 18.5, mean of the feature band 11.6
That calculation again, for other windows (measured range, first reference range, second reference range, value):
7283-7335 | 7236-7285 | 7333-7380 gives -0.67 A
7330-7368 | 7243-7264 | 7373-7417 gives -1.60 A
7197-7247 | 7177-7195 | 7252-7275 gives 4.09 A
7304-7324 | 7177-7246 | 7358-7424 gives -1.17 A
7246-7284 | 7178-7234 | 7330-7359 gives 0.36 A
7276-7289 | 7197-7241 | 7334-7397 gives -0.46 A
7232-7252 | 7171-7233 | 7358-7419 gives 0.40 A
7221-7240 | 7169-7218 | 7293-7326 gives 0.66 A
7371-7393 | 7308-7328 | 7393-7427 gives -0.70 A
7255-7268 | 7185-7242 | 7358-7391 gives -0.39 A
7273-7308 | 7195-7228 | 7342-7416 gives -1.45 A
